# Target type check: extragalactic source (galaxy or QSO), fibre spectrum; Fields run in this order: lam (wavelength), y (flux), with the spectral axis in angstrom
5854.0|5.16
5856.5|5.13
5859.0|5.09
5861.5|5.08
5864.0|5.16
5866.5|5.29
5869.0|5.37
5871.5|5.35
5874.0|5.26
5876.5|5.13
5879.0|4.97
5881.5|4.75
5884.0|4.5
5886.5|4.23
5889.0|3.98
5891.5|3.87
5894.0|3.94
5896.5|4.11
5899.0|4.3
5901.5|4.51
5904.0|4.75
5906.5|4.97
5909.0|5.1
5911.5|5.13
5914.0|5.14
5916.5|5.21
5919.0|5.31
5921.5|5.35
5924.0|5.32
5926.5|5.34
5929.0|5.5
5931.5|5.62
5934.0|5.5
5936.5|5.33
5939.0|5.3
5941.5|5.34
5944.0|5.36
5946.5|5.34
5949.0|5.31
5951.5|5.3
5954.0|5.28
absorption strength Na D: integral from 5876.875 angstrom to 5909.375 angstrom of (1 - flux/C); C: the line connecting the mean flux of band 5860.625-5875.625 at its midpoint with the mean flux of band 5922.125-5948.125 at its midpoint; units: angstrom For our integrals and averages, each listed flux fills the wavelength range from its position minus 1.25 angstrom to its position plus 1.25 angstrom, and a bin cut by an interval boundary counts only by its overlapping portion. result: 5.2 angstrom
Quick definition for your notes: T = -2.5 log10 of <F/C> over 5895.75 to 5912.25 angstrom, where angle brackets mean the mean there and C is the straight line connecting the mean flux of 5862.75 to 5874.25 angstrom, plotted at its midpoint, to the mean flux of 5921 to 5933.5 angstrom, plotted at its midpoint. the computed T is 0.15 mag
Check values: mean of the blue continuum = 5.29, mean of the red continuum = 5.43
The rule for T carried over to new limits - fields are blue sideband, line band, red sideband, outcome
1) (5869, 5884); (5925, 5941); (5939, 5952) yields -0.029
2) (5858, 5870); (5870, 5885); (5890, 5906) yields -0.038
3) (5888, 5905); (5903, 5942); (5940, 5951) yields -0.101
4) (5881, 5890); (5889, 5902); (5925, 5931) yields 0.124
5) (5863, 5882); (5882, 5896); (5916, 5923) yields 0.252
